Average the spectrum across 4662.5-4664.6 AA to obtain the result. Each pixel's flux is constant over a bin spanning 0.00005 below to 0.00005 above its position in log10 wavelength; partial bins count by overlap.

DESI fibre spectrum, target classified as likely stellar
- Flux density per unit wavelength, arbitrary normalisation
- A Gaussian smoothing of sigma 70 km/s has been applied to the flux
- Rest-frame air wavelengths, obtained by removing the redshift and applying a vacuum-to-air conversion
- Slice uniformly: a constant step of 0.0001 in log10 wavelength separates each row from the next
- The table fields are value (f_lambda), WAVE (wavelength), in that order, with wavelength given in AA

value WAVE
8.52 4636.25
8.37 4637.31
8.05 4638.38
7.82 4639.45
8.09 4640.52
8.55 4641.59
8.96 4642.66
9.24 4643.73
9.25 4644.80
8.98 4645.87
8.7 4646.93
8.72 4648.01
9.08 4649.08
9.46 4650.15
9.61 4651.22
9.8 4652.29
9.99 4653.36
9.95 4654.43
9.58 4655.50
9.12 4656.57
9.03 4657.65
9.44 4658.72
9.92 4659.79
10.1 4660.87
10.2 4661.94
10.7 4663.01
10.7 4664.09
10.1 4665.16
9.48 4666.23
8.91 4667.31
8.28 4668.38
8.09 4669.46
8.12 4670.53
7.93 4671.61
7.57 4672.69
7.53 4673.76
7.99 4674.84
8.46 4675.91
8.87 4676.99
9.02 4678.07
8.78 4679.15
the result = 10.7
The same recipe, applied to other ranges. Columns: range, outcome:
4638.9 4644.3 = 8.52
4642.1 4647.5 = 9.02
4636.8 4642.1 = 8.16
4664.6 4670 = 8.99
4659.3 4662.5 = 10.1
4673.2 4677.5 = 8.21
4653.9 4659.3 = 9.43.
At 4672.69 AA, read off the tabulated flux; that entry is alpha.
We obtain 7.57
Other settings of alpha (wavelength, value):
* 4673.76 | 7.53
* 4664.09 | 10.7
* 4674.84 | 7.99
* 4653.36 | 9.99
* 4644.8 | 9.25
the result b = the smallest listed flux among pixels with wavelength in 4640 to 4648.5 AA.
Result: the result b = 8.09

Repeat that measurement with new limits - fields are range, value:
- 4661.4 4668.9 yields 8.28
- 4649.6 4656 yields 9.46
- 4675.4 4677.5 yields 8.46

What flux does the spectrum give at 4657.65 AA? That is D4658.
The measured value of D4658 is 9.03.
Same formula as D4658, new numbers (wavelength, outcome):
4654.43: 9.95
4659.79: 9.92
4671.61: 7.93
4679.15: 8.78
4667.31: 8.91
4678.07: 9.02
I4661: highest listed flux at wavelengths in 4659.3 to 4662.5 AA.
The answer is 10.2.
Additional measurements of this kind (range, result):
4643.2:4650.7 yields 9.46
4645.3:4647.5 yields 8.98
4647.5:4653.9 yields 9.99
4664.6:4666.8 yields 10.1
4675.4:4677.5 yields 8.87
